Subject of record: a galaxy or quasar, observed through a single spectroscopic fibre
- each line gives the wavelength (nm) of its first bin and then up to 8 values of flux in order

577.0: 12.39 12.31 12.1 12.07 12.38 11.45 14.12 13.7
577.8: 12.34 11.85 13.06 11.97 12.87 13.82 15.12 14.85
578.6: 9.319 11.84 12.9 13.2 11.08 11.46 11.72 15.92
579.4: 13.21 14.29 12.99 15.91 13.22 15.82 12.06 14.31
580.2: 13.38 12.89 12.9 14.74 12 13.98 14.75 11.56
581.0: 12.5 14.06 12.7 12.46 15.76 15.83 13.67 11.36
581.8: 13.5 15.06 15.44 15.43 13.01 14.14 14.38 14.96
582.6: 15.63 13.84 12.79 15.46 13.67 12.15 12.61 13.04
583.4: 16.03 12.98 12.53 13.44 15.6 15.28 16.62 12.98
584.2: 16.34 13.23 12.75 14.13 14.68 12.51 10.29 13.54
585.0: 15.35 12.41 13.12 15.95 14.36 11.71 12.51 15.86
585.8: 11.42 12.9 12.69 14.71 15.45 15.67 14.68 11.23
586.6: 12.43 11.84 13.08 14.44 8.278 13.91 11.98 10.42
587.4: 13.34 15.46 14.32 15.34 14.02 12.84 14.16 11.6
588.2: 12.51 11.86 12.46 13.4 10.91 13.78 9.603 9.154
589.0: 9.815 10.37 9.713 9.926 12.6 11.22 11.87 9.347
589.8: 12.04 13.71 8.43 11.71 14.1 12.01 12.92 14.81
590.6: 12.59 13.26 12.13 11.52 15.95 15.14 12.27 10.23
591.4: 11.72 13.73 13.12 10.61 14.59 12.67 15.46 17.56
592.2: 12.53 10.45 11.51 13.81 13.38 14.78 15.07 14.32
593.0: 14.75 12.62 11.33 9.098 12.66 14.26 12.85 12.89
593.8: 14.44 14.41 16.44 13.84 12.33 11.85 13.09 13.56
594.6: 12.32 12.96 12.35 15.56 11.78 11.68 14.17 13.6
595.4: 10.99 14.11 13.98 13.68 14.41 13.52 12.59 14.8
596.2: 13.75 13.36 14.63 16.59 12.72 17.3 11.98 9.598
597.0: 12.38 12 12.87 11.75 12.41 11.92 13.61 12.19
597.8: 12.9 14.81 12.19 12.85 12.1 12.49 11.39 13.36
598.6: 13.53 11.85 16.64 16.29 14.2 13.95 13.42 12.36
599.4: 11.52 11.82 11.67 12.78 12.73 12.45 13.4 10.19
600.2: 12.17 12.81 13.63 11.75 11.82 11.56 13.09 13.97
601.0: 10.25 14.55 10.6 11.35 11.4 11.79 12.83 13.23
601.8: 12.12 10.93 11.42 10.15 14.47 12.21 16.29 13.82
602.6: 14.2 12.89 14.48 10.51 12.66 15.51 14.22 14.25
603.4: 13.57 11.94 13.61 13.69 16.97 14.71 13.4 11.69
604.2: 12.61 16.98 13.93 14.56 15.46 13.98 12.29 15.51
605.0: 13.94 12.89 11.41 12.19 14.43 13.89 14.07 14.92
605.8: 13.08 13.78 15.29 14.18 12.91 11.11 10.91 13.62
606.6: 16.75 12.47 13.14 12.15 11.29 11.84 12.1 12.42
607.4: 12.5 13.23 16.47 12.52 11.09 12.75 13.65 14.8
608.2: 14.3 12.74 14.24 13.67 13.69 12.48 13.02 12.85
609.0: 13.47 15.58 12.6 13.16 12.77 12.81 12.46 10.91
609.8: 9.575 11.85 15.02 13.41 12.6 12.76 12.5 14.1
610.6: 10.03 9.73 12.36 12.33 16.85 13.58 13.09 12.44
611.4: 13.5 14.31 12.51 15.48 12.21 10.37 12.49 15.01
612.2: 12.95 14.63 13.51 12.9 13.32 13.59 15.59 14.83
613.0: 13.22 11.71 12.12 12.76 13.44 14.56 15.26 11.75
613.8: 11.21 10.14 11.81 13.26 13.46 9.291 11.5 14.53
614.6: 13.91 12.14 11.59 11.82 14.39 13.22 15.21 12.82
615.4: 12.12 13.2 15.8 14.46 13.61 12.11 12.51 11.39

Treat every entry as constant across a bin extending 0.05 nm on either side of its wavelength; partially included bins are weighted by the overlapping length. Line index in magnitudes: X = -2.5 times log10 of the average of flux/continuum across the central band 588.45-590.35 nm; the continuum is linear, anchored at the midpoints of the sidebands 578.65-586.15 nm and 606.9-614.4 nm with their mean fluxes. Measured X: 0.20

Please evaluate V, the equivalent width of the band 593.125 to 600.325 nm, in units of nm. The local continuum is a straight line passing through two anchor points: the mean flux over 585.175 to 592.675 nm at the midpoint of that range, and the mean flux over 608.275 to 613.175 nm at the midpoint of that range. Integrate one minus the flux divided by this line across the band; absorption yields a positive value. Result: -0.13 nm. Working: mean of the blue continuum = 12.7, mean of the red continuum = 13.1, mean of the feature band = 13.1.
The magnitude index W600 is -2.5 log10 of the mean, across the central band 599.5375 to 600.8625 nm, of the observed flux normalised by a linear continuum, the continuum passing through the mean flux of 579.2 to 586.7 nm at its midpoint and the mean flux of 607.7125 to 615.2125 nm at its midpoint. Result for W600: 0.08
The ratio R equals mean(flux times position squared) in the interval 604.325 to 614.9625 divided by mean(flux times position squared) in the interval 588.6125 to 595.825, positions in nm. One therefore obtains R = 1.09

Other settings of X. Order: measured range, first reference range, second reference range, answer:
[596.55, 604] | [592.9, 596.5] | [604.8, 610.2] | 0.03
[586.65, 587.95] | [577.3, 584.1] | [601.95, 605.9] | 0.05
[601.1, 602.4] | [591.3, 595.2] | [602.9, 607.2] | 0.11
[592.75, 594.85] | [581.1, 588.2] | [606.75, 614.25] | 0.02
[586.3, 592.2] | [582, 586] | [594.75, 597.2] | 0.09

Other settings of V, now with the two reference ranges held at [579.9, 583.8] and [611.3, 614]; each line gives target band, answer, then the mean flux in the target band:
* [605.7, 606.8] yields -0.015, 13.5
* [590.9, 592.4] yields 0.045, 13.2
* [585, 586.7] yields 0.014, 13.6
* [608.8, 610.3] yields 0.049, 12.8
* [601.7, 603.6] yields 0.036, 13.1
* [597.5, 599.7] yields 0.061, 13.1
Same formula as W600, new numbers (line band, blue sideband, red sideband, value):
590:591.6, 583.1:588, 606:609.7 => 0.05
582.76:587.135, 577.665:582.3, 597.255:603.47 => -0.03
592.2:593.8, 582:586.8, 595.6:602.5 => 0.02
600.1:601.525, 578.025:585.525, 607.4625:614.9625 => 0.09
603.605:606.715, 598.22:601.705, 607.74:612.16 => -0.08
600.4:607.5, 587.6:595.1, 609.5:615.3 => -0.03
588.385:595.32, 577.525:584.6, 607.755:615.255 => 0.06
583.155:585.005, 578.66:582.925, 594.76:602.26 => -0.03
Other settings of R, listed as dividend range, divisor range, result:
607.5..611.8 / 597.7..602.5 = 1.07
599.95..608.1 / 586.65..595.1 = 1.08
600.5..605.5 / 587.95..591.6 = 1.15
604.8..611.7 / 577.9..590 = 1.08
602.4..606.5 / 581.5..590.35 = 1.11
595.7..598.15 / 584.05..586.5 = 1.01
